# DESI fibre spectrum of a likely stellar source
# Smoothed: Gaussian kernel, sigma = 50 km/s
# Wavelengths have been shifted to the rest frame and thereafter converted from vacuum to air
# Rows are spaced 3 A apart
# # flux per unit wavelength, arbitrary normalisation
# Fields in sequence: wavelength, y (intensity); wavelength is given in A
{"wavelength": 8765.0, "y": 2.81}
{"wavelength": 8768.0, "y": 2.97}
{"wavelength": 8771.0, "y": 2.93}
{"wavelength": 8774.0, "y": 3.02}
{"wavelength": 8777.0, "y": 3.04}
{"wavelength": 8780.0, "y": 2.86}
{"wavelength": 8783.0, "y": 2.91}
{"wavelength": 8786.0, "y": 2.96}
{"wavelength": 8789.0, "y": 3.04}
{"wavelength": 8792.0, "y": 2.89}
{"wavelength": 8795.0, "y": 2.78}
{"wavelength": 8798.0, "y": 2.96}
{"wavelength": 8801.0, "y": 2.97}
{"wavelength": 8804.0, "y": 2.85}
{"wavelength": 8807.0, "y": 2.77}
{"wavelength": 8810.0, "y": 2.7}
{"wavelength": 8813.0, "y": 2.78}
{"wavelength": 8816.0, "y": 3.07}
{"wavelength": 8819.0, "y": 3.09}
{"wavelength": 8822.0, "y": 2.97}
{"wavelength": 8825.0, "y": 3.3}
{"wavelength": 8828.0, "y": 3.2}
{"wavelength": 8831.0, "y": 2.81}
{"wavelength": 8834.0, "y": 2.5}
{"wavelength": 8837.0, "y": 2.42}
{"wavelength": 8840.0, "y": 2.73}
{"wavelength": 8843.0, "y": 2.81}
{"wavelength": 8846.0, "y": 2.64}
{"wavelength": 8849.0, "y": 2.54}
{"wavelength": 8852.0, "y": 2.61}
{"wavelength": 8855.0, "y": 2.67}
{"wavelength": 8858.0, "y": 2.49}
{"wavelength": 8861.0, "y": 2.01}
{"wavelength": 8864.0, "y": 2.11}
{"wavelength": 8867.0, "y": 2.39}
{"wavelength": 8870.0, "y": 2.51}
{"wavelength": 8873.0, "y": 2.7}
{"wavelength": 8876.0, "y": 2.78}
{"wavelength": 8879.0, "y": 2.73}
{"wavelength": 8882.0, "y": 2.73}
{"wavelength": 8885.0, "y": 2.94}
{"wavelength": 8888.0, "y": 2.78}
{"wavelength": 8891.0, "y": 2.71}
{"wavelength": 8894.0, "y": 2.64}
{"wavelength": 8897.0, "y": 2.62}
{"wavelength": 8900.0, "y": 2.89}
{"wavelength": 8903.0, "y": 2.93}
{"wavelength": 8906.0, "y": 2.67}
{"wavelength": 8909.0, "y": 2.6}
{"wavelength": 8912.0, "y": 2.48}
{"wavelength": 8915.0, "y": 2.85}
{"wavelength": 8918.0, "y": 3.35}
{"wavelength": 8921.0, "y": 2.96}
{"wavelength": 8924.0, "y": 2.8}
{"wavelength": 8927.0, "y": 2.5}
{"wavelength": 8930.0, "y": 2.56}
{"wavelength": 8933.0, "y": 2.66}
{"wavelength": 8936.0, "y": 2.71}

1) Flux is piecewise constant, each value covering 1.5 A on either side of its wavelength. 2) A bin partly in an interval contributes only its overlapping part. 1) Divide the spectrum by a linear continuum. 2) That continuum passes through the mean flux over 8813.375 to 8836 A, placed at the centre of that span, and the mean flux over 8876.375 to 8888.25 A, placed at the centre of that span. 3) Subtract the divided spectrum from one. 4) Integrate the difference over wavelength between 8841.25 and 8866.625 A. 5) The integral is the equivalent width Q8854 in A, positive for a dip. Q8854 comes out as 3.5 A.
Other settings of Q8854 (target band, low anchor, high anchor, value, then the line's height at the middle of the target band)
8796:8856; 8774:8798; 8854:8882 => -2.2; 2.72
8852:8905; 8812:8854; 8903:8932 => 3.1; 2.79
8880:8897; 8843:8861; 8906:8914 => -1.1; 2.57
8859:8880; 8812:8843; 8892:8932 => 2.7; 2.82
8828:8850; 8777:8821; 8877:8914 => 1.2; 2.83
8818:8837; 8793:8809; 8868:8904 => -0.7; 2.82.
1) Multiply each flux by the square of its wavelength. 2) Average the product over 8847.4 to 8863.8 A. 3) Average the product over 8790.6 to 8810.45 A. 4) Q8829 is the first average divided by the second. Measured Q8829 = 0.9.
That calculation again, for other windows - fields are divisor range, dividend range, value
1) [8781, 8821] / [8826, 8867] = 0.90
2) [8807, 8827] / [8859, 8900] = 0.89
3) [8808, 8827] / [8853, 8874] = 0.82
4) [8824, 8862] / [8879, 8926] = 1.06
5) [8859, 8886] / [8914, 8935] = 1.12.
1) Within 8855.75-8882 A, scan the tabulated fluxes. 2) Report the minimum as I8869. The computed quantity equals 2.01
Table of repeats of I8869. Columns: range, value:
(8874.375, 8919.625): 2.48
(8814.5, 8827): 2.97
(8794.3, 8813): 2.7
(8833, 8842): 2.42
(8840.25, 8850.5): 2.54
